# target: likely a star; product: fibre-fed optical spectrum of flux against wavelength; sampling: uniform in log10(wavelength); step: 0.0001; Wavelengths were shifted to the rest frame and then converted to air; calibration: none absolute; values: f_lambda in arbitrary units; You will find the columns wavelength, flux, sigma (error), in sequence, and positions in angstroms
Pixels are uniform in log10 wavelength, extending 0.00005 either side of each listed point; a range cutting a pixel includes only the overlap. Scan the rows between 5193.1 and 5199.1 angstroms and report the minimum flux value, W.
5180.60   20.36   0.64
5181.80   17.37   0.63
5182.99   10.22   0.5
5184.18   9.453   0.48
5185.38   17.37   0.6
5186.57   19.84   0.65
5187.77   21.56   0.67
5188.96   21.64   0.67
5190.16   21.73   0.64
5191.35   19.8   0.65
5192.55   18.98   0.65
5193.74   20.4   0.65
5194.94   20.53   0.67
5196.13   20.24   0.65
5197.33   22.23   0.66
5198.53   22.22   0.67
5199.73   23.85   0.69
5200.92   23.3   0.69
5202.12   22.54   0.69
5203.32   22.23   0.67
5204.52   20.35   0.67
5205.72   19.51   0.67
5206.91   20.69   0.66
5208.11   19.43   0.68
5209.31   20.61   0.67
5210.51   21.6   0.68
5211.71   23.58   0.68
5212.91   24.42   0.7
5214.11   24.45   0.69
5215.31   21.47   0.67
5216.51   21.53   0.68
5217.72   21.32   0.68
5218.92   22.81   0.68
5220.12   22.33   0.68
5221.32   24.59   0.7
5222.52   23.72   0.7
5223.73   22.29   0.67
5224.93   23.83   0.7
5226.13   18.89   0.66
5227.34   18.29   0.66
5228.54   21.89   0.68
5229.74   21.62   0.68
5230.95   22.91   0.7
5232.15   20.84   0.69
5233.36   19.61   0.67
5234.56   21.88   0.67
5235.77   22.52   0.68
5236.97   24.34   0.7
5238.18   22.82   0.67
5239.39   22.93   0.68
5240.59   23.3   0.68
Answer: 20.24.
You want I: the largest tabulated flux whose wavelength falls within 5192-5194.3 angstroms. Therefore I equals 20.4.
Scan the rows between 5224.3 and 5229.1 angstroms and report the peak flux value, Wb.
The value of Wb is 23.83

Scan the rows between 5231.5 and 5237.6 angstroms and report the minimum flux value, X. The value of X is 19.61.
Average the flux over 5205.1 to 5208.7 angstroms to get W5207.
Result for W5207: 19.9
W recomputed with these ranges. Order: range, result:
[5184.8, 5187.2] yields 17.37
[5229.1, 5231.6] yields 21.62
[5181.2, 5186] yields 9.453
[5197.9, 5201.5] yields 22.22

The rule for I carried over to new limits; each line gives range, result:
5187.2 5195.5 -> 21.73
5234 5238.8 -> 24.34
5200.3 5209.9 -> 23.3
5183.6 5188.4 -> 21.56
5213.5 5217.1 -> 24.45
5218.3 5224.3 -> 24.59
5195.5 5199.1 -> 22.23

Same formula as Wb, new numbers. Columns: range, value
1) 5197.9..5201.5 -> 23.85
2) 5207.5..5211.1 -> 21.6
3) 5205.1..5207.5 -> 20.69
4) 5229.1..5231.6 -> 22.91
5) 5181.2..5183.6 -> 17.37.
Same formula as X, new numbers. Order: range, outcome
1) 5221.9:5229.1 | 18.29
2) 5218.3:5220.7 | 22.33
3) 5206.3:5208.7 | 19.43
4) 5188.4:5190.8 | 21.64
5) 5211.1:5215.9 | 21.47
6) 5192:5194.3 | 18.98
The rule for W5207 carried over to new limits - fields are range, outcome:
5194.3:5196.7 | 20.4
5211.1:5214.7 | 24.1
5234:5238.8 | 22.9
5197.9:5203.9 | 22.8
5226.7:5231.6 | 21.2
